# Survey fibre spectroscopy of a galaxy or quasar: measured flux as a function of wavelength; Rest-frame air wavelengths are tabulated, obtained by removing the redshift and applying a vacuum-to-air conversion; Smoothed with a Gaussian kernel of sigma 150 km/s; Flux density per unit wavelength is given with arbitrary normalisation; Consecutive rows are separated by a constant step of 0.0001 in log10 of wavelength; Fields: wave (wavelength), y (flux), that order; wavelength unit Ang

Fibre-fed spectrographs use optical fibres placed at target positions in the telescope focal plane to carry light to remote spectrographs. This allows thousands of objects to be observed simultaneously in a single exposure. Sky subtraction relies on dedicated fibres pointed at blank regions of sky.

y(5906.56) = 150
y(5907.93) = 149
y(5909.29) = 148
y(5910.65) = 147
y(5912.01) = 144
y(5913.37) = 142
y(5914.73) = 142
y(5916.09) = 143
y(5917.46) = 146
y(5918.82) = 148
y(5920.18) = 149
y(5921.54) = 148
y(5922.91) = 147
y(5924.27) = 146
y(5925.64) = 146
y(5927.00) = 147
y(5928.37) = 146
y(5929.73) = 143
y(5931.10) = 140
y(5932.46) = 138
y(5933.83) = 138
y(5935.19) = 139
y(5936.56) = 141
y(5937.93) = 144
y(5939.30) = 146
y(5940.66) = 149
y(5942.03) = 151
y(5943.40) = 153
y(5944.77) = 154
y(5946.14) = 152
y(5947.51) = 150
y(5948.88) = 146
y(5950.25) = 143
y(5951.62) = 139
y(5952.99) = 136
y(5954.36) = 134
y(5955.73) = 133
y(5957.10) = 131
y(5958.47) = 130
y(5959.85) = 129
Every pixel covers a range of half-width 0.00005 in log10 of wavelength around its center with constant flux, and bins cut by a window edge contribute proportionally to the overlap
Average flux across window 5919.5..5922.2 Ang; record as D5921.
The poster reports 149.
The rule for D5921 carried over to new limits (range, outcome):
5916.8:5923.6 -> 148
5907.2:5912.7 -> 147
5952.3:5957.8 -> 134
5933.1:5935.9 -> 138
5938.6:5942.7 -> 149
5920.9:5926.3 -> 147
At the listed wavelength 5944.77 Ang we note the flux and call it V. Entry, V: 154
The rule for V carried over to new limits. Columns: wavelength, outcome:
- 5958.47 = 130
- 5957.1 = 131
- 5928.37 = 146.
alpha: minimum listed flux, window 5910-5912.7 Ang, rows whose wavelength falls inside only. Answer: 144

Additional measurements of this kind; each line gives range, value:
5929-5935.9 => 138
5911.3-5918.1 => 142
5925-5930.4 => 143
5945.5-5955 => 134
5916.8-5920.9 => 146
